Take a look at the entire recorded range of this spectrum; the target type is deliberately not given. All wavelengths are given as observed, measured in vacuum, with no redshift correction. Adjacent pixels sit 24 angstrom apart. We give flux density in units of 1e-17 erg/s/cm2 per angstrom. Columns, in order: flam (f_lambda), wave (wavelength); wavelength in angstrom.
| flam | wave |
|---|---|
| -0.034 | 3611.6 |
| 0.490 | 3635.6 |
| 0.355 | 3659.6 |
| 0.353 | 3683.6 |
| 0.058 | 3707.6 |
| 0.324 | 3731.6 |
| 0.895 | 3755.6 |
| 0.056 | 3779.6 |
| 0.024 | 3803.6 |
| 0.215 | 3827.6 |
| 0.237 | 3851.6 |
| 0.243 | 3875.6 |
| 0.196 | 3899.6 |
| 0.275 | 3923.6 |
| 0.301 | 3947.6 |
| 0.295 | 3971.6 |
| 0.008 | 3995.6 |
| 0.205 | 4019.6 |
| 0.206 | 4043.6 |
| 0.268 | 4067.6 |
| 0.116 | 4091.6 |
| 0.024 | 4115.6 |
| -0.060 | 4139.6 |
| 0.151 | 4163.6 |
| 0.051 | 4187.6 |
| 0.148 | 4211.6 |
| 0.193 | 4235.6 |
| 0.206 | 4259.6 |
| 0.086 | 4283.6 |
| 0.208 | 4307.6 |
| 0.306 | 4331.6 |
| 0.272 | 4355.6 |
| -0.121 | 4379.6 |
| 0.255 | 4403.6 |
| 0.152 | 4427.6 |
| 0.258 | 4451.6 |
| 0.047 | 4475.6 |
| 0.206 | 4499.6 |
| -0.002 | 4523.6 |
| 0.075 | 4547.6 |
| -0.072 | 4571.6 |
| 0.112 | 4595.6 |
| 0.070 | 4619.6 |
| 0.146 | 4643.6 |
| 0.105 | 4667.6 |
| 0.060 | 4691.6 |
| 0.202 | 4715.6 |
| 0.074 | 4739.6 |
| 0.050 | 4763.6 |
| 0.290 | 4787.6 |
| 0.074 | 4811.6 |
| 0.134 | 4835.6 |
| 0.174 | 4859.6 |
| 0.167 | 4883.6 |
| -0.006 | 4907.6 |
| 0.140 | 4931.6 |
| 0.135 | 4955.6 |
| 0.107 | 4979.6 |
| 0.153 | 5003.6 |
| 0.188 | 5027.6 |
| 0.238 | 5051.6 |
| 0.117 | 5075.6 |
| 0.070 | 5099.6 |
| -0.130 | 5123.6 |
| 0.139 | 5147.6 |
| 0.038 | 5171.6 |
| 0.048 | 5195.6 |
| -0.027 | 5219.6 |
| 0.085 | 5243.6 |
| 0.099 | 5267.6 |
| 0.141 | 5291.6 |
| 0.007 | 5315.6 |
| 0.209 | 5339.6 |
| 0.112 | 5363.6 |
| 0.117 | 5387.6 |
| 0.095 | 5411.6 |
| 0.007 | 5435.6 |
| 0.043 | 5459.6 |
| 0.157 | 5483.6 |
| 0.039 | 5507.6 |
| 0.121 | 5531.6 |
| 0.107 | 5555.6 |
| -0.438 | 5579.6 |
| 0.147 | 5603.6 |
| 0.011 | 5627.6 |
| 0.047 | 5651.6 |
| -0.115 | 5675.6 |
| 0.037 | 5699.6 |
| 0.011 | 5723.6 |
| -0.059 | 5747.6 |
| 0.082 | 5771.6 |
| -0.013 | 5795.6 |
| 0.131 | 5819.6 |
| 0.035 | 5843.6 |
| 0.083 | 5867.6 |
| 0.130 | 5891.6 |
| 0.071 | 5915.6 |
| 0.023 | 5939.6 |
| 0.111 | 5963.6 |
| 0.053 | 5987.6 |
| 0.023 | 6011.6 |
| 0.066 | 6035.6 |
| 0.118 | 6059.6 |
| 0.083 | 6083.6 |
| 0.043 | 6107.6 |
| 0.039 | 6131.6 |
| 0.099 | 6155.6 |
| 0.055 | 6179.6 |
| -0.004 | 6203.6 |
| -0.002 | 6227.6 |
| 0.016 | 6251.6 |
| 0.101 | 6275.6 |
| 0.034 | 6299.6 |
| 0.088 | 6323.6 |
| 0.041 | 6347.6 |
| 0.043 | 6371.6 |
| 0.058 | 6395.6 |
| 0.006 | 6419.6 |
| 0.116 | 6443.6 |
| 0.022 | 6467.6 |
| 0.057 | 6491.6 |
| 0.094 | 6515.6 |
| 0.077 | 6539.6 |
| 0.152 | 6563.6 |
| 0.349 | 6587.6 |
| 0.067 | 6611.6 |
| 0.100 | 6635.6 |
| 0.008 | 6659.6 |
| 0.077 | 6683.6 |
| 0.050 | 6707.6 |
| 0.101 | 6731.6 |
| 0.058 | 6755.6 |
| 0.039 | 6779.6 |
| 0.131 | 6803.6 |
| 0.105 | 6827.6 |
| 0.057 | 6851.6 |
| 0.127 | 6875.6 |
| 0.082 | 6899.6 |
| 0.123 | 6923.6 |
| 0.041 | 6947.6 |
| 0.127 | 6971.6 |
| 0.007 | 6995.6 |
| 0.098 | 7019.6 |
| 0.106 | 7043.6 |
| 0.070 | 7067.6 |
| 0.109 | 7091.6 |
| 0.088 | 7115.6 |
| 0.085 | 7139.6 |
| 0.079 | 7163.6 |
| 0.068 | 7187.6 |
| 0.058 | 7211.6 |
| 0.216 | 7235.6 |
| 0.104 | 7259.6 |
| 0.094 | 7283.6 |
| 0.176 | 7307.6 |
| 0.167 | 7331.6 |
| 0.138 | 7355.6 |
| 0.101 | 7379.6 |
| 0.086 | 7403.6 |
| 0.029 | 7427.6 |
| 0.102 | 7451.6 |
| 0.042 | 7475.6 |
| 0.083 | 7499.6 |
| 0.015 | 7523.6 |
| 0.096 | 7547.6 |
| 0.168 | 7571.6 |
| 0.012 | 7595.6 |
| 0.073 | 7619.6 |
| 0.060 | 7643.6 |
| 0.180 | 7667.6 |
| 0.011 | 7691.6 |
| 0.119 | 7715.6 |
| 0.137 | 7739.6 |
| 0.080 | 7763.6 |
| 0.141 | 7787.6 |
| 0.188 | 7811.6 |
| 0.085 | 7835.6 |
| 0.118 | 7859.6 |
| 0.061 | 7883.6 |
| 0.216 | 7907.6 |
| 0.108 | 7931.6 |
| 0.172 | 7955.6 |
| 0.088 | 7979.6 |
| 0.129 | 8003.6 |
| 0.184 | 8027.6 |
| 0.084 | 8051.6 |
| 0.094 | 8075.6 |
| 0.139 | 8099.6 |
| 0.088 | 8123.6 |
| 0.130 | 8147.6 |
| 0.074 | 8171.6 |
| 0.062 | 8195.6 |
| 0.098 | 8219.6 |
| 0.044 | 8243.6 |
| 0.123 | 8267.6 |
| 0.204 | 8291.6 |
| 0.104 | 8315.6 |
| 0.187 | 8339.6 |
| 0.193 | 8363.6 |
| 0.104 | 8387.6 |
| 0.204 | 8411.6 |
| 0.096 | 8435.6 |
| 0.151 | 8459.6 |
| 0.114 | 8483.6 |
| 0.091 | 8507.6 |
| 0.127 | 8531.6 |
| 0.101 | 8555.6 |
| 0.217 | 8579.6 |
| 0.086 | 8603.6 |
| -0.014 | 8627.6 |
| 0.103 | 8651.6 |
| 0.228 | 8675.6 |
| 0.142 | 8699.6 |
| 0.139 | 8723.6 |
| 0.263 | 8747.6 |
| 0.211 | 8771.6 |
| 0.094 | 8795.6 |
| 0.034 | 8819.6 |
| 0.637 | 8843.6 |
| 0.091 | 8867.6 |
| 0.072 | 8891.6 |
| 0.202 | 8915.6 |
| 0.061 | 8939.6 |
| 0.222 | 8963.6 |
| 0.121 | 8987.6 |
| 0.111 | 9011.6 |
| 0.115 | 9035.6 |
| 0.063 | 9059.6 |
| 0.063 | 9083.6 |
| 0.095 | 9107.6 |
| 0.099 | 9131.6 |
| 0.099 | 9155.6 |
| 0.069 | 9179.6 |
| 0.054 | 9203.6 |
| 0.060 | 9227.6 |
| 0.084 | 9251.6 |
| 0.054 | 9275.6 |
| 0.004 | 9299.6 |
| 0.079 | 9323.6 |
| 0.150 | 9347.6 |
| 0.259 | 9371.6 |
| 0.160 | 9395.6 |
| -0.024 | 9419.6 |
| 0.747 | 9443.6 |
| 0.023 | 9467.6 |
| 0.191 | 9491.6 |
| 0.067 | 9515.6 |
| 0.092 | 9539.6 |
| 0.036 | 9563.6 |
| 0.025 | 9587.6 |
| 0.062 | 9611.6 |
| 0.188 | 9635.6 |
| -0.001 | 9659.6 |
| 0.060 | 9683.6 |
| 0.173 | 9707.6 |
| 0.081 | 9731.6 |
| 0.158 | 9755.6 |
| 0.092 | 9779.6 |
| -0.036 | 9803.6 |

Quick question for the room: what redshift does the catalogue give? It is 0.76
